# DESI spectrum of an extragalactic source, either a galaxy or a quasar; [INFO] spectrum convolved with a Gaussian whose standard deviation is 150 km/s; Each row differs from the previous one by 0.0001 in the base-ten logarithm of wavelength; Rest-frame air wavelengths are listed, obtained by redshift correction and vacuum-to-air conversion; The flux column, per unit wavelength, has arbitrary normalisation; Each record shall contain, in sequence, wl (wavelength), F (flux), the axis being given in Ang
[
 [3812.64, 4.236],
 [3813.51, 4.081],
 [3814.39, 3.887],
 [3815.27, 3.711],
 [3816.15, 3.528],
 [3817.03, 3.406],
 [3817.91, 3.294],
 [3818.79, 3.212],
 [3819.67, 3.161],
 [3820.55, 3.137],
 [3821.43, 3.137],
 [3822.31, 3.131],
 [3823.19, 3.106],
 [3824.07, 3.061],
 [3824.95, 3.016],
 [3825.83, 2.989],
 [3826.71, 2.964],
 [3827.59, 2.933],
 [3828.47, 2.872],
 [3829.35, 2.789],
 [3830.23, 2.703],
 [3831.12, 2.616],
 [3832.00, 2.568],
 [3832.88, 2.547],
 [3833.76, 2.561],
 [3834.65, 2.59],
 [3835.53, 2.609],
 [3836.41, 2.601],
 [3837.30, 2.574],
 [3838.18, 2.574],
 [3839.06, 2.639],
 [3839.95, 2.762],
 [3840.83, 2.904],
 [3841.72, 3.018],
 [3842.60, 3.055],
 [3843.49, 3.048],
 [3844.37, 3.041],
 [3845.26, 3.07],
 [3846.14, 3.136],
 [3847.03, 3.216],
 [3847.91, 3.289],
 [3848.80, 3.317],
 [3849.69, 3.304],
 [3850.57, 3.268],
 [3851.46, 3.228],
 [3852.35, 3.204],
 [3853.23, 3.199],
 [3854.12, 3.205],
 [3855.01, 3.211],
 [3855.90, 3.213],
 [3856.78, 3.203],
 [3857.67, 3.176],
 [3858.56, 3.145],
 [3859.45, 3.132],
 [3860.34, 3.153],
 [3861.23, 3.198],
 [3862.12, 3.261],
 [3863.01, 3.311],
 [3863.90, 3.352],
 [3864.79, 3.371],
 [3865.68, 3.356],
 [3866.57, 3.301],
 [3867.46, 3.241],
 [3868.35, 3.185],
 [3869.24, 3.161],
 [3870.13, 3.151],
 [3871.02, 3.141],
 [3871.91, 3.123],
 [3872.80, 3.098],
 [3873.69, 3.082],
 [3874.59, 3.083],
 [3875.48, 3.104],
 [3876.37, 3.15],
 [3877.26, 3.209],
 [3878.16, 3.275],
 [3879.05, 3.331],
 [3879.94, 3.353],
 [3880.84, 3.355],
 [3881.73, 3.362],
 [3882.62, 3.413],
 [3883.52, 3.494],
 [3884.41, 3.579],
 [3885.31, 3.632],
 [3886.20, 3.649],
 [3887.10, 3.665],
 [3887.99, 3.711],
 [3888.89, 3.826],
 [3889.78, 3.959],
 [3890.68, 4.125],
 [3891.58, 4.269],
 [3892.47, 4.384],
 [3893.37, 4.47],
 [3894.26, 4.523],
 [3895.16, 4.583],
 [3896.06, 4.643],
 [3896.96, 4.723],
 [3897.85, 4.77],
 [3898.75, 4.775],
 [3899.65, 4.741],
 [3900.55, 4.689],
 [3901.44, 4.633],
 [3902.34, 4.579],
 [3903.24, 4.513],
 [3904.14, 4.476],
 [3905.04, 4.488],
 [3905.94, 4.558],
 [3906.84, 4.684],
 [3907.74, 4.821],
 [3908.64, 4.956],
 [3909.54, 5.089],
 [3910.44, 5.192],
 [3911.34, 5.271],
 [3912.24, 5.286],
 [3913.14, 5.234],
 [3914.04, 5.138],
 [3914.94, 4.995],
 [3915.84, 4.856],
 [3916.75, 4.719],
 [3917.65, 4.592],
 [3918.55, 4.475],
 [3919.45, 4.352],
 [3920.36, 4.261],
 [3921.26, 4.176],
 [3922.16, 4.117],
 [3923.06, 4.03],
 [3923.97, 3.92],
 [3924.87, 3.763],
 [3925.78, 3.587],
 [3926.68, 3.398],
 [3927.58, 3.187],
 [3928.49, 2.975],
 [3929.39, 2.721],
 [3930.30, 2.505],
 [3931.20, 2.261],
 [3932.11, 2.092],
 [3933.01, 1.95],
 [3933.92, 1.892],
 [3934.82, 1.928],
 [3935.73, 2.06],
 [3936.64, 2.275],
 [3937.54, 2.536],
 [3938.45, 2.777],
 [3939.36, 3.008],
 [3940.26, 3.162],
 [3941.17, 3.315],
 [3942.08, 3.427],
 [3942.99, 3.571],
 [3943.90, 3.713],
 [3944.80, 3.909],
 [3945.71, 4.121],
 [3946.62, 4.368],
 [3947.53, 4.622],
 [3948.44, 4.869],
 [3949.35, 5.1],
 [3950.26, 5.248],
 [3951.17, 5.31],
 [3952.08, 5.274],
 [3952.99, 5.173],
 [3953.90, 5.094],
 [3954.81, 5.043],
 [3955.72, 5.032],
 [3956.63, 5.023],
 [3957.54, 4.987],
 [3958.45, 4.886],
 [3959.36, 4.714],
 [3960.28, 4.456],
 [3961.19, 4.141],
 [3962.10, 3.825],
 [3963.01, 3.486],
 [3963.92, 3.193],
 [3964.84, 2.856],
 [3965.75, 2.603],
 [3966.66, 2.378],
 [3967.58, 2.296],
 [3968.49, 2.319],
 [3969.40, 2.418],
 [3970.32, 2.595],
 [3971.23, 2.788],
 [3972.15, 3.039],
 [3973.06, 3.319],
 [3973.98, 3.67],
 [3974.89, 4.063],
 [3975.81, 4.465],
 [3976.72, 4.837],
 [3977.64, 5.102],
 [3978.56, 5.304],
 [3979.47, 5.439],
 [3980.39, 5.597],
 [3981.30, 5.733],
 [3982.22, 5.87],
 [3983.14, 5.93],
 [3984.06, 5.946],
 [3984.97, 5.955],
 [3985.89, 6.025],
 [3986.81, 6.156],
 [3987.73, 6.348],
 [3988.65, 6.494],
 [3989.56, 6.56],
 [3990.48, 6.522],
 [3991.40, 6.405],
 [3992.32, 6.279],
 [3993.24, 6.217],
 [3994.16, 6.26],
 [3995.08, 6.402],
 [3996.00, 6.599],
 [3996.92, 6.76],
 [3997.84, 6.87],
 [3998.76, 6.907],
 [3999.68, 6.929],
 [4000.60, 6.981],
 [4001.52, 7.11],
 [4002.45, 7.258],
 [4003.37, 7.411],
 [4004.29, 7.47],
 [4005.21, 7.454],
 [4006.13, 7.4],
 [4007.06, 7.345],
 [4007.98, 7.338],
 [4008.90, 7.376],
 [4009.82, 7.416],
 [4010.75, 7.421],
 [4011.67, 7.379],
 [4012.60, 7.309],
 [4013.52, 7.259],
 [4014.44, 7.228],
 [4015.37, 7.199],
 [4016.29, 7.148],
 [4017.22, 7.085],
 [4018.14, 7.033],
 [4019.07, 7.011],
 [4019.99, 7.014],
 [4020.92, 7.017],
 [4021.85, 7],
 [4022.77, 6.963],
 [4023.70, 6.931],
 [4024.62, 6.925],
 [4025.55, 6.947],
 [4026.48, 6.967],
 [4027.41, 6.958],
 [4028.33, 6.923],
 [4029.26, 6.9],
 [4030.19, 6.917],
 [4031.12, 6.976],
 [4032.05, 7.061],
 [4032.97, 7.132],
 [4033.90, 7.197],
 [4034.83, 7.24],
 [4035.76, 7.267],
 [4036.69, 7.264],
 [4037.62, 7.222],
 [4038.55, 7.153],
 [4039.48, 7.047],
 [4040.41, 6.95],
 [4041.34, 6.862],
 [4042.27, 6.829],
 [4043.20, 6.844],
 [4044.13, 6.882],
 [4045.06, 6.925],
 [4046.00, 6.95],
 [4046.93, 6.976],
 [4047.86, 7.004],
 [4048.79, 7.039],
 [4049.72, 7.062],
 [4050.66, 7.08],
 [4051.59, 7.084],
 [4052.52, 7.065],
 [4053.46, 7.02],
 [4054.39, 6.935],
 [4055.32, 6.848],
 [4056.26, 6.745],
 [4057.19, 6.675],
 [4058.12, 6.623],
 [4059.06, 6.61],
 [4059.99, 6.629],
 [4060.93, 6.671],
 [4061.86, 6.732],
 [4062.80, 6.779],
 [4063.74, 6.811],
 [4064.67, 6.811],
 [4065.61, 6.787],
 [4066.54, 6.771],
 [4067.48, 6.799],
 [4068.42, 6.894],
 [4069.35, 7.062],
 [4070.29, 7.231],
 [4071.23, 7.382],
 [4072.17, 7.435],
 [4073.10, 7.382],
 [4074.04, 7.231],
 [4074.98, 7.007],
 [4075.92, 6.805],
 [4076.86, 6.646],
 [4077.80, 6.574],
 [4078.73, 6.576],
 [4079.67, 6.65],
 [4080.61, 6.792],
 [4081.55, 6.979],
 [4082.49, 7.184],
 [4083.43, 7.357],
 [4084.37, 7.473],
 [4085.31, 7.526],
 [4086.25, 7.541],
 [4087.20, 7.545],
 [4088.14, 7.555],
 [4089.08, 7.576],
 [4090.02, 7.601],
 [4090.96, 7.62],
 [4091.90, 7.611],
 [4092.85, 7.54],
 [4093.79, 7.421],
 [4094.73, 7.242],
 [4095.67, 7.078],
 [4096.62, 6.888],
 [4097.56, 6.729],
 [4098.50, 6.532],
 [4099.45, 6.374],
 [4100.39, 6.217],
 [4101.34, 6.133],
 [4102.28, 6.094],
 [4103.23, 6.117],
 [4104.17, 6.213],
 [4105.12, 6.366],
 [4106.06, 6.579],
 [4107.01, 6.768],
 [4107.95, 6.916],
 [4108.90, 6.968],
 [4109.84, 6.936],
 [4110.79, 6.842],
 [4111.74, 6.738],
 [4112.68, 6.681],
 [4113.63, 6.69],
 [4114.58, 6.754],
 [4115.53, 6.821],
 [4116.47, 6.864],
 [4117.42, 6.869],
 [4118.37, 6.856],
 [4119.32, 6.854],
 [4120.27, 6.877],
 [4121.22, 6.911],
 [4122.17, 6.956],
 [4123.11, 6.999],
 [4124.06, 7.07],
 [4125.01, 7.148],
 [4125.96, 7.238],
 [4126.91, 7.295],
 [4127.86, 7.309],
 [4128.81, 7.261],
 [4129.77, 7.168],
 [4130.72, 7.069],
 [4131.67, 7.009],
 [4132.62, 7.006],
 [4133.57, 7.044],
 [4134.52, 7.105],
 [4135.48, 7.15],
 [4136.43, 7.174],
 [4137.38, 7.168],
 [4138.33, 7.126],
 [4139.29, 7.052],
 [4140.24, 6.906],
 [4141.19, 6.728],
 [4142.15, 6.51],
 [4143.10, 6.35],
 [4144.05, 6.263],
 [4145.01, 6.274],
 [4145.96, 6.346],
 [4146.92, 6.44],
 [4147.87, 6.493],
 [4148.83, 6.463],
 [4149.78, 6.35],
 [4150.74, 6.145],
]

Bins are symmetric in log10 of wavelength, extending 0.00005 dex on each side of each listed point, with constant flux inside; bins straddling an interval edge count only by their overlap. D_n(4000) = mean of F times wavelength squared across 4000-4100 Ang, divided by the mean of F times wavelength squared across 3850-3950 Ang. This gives 2.04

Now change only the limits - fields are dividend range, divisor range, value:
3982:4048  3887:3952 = 1.79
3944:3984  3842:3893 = 1.35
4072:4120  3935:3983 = 1.85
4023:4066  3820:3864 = 2.56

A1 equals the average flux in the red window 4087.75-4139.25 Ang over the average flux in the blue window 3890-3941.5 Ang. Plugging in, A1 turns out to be 1.74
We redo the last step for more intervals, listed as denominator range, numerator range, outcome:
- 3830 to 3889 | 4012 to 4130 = 2.22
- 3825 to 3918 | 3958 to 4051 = 1.69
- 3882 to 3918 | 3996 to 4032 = 1.58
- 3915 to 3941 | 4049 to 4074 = 2.10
